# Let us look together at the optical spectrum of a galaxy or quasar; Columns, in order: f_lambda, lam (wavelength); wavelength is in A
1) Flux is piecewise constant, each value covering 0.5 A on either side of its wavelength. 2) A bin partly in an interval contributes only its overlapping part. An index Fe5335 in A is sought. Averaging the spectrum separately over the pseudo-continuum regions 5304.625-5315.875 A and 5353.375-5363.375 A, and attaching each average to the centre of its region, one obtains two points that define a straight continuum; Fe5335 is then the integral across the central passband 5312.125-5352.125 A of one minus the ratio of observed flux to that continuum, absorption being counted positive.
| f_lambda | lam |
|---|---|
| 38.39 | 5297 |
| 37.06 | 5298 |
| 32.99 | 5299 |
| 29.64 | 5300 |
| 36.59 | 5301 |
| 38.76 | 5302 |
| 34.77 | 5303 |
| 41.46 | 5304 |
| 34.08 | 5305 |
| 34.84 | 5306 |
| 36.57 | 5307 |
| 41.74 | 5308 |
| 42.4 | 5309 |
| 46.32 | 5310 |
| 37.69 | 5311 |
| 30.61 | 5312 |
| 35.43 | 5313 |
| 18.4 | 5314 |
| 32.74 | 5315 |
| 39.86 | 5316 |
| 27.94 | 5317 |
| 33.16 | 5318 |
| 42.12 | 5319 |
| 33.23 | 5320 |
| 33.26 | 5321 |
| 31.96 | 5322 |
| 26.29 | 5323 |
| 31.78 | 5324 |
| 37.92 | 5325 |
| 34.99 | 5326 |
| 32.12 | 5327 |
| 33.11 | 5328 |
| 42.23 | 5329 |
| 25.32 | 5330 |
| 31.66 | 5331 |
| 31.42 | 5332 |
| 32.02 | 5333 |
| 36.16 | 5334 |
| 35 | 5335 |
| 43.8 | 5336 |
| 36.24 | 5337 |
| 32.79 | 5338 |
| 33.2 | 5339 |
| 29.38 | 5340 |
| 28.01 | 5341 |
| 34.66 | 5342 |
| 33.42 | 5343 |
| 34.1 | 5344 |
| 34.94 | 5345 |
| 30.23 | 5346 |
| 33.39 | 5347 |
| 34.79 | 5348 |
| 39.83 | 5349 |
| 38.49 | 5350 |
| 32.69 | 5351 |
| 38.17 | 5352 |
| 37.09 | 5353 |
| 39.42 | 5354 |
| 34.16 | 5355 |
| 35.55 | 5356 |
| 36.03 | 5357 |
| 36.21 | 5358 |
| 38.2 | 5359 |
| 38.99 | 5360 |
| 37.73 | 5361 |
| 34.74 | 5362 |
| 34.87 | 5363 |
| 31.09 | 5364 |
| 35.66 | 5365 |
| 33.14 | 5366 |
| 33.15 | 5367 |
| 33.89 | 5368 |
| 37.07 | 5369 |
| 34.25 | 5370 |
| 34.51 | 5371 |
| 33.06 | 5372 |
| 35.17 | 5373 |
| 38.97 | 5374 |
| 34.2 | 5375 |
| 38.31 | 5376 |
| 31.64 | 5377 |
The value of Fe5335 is 2.80 A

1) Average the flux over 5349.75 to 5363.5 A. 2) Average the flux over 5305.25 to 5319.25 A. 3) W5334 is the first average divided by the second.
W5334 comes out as 1.0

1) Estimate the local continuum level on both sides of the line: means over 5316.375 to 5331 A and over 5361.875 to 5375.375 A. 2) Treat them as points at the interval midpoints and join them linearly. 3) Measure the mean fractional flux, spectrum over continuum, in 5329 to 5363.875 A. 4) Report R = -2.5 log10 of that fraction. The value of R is -0.03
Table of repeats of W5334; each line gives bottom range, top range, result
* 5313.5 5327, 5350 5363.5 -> 1.12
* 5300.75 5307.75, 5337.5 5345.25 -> 0.88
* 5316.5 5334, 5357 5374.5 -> 1.07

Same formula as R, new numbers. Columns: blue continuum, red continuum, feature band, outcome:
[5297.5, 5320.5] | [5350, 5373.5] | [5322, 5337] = 0.053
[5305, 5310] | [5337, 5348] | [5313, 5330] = 0.109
